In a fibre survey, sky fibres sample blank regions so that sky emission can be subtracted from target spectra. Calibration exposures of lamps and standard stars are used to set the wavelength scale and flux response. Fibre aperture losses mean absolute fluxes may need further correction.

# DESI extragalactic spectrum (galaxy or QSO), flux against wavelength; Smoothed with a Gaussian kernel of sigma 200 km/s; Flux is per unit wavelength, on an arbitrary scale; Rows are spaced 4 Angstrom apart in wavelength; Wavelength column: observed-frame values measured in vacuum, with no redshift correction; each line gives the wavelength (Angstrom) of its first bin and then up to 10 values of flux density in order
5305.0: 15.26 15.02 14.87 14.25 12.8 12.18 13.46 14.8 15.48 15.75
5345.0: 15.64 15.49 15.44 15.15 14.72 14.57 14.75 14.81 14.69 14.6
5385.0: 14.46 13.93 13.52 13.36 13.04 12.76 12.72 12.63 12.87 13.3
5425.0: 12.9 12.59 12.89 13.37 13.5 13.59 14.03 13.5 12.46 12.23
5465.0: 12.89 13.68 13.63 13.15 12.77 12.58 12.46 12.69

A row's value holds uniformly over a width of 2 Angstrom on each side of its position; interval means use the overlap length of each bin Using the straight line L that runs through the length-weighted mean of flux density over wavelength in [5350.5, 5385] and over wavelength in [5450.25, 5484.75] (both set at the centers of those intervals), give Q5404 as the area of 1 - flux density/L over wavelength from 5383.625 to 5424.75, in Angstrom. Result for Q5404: 2.76 Angstrom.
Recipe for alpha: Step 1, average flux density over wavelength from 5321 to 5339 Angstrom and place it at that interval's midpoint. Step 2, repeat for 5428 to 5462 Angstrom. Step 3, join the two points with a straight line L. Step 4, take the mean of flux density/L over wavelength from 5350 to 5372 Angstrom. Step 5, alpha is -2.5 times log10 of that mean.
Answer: -0.10 mag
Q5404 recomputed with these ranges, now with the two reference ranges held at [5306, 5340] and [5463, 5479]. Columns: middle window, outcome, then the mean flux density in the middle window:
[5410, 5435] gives 1.4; 12.9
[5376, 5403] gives -0.2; 13.9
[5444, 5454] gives -0.2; 13.7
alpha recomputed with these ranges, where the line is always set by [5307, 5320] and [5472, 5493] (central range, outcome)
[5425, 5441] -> 0.03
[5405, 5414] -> 0.07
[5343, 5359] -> -0.09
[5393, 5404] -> 0.04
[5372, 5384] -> -0.06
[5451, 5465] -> 0.03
